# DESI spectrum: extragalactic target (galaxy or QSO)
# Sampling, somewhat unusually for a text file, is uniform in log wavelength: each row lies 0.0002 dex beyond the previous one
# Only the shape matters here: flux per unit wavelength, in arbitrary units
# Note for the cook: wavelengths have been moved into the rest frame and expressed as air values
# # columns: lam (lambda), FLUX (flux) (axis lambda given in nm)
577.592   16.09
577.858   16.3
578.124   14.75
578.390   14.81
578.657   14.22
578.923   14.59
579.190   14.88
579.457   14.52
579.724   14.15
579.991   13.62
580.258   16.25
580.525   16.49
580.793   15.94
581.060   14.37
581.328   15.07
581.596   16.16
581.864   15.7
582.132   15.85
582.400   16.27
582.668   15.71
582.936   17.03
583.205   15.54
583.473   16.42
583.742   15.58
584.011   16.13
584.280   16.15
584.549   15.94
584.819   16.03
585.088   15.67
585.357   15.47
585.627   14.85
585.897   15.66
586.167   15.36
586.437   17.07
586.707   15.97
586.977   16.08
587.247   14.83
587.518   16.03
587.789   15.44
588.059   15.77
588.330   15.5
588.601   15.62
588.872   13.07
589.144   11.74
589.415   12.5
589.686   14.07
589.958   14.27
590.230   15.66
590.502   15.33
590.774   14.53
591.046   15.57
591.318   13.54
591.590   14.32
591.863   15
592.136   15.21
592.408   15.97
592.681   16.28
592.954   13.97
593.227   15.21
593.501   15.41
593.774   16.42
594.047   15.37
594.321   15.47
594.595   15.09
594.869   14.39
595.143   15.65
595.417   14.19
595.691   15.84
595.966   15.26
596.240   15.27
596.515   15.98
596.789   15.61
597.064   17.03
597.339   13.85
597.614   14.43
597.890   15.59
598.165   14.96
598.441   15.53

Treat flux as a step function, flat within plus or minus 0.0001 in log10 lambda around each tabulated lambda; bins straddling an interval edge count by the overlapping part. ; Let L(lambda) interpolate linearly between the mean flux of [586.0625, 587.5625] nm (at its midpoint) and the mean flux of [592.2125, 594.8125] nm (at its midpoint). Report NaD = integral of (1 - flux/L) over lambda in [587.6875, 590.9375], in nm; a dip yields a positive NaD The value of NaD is 0.26 nm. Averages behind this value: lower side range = 15.9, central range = 14.5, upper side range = 15.4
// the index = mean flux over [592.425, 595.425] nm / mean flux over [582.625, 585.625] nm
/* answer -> 1.0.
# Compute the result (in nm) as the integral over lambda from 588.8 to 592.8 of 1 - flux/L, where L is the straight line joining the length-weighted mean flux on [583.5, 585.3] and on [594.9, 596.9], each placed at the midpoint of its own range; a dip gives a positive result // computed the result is 0.29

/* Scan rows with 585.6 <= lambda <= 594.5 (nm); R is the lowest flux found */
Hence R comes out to 11.74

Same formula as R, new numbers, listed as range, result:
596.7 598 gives 13.85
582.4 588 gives 14.83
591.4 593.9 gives 13.97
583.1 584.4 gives 15.54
